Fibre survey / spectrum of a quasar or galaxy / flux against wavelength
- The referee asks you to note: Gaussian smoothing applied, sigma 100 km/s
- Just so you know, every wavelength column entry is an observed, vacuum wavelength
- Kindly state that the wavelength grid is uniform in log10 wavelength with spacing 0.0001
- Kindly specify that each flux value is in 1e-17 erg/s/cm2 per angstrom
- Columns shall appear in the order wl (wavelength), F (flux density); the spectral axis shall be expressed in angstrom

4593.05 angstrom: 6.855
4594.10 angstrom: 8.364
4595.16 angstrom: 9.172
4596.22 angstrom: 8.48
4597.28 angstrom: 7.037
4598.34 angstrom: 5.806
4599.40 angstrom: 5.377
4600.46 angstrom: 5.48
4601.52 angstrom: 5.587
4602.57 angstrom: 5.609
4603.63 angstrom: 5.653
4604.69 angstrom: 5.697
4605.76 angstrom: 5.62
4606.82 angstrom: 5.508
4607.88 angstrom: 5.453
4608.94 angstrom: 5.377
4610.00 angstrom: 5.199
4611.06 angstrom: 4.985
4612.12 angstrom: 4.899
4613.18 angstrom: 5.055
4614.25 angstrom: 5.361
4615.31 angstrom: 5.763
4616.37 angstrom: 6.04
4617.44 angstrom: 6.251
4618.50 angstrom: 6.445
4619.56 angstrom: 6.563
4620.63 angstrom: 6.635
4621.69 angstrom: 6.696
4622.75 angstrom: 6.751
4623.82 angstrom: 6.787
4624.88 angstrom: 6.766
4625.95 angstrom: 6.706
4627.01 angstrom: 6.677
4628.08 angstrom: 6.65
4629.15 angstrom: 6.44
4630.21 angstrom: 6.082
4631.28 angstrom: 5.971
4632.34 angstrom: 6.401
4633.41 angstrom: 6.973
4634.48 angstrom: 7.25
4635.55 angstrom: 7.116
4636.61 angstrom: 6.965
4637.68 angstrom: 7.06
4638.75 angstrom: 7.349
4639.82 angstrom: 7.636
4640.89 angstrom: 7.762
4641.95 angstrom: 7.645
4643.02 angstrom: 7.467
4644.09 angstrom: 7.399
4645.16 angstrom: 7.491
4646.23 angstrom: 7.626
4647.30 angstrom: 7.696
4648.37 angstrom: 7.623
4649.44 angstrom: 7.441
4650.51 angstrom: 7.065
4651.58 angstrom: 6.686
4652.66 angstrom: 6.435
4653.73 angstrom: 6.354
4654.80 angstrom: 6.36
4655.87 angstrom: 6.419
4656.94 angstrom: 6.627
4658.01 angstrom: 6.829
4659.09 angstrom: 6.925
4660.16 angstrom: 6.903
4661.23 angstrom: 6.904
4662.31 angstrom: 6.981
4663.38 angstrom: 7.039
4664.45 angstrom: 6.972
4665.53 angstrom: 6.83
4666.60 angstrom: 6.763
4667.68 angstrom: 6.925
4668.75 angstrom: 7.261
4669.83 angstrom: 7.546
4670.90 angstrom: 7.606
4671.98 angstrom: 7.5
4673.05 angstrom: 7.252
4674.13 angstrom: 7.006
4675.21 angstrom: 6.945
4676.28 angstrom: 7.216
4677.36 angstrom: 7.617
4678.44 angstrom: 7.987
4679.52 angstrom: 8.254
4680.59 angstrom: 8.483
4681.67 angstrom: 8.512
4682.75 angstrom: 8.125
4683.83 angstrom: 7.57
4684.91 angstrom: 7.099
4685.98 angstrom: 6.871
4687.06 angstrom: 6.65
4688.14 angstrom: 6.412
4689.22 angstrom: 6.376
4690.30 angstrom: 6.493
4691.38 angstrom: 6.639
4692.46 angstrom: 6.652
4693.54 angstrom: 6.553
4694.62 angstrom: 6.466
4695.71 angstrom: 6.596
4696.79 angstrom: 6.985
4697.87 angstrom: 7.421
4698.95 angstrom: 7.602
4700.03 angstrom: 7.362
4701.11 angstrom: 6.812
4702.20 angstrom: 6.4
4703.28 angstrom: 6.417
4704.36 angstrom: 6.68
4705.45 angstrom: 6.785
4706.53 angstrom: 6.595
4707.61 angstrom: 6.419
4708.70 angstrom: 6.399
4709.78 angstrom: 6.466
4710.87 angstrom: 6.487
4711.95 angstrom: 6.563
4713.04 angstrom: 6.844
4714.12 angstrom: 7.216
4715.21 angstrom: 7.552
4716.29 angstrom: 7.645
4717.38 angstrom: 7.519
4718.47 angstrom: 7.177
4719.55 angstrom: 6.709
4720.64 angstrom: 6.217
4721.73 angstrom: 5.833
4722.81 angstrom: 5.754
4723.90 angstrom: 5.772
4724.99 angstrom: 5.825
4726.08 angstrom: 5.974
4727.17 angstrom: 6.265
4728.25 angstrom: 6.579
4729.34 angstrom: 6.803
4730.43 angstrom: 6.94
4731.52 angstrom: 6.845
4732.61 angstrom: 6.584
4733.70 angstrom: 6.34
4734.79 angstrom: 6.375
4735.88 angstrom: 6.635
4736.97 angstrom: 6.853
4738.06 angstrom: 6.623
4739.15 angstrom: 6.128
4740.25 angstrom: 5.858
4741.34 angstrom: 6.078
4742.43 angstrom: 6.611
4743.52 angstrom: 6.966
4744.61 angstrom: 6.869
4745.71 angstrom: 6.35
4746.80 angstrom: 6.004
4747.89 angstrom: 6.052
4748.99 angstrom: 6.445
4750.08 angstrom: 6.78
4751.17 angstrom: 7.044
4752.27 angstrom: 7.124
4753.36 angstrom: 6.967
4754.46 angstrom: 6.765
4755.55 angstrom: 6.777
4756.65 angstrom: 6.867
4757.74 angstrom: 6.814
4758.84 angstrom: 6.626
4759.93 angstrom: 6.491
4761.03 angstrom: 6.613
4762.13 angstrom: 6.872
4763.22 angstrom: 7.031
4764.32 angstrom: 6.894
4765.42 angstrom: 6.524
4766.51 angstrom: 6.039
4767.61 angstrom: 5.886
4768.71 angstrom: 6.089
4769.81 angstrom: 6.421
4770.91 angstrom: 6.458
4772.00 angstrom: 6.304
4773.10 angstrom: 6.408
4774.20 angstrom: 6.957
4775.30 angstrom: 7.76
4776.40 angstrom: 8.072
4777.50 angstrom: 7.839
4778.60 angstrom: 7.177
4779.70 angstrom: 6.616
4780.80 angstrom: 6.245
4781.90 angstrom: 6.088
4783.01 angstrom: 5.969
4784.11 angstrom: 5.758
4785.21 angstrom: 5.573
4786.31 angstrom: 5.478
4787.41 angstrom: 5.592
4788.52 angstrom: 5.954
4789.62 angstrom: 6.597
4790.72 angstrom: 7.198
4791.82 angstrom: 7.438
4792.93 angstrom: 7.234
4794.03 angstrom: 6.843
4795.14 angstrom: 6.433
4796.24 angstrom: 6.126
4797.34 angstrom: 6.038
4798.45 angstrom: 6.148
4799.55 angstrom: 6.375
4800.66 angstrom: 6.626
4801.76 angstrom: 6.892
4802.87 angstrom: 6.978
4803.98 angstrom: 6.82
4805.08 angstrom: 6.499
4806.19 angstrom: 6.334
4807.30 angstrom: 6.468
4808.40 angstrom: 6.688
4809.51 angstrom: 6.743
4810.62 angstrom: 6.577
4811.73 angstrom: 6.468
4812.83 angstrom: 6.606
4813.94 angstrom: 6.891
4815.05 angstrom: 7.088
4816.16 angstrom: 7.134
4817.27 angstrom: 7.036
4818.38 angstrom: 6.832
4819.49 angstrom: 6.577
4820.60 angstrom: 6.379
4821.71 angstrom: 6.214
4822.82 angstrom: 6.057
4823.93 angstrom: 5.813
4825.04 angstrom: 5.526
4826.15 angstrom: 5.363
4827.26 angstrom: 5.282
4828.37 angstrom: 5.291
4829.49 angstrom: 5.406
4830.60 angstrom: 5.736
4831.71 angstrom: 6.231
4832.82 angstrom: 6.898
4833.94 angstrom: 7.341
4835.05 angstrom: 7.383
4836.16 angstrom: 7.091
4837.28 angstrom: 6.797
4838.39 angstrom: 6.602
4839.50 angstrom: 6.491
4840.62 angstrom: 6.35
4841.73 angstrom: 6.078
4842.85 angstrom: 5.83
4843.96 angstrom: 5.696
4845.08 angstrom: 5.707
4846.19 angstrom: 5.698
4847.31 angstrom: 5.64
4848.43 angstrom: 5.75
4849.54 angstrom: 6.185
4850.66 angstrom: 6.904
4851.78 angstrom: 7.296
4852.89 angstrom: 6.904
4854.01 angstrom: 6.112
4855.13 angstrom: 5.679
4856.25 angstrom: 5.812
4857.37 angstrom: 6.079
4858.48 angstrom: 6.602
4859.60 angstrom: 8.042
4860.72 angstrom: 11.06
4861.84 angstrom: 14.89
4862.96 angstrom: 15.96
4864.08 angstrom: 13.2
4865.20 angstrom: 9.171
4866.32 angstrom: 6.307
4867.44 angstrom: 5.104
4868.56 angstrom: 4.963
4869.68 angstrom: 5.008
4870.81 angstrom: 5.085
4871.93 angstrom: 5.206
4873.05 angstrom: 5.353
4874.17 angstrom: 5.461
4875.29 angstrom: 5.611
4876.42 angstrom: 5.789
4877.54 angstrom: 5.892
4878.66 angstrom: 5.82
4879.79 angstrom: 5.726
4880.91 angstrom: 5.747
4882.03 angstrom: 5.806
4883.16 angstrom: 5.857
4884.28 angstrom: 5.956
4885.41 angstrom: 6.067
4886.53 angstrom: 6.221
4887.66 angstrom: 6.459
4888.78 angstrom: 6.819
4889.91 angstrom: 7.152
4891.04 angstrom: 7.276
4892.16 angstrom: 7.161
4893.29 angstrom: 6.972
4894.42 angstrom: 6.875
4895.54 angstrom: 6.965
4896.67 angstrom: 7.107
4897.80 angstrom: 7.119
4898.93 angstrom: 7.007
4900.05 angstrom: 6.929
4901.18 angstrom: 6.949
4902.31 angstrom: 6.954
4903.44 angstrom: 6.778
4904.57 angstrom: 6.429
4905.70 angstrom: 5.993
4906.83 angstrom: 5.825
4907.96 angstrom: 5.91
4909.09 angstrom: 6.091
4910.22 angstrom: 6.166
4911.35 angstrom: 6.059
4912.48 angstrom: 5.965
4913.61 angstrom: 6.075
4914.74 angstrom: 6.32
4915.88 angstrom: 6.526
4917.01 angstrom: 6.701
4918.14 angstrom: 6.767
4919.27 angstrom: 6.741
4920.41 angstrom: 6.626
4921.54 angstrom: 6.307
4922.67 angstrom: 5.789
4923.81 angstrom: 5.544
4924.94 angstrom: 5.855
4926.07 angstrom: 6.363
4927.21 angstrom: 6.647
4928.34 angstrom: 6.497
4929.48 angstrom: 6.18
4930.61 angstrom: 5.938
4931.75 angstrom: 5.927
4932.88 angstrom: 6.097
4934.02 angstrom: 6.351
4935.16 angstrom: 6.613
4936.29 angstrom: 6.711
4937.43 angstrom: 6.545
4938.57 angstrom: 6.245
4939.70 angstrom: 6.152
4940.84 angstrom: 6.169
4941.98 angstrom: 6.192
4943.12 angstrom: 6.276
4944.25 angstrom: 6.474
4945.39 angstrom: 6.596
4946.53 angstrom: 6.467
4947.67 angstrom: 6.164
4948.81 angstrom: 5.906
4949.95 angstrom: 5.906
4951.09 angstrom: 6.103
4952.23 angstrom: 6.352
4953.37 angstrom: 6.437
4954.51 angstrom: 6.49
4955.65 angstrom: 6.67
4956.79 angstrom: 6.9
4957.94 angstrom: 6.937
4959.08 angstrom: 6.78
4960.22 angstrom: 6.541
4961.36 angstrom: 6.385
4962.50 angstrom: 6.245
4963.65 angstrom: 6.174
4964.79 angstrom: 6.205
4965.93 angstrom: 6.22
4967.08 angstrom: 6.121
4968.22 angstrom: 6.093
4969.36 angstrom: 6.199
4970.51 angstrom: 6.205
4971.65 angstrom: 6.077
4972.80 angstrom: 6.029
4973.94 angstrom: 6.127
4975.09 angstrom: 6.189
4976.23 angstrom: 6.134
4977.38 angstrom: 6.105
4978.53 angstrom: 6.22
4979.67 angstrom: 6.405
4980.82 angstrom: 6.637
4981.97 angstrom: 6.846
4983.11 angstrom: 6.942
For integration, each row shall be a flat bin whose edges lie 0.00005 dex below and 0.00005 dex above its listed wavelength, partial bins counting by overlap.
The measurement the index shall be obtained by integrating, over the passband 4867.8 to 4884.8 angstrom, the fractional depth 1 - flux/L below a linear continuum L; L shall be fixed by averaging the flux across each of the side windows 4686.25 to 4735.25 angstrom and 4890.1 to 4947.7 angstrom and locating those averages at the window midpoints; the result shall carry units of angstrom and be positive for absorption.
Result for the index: 2.5 angstrom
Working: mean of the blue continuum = 6.65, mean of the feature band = 5.55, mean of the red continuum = 6.45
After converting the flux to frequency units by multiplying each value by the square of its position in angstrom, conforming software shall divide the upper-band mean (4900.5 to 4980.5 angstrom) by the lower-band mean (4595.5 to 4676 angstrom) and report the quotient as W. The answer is 1.1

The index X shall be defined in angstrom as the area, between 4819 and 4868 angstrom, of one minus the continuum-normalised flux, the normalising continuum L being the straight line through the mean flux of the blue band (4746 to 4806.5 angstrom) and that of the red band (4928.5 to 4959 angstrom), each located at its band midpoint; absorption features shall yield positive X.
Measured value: -3.7 angstrom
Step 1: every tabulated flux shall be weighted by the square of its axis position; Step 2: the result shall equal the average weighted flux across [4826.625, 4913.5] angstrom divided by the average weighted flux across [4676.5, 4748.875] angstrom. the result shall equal 1.1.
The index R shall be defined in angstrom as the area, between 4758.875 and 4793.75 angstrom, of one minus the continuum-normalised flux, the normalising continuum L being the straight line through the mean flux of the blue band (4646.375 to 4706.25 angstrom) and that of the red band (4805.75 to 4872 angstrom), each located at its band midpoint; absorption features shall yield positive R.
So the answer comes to 1.7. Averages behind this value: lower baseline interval 7.05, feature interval 6.57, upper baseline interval 6.81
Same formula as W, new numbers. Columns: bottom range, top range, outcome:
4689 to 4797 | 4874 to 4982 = 1.04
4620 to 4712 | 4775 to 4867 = 1.04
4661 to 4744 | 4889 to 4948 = 1.03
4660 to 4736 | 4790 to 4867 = 1.06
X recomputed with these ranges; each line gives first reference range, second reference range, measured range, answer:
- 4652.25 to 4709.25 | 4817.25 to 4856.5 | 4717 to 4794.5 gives 0.8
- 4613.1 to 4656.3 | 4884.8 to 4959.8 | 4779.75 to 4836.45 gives 1.6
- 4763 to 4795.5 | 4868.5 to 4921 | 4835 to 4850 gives 0.5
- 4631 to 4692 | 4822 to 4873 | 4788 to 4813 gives 1.1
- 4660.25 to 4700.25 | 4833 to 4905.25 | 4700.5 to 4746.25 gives 3.4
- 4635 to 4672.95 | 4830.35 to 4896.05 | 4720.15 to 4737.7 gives 1.6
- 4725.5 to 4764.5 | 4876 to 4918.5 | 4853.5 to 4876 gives -3.7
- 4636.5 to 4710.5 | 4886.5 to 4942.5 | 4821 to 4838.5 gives 1.3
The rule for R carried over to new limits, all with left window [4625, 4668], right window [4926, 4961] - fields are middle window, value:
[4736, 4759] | 0.5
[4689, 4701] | 0.0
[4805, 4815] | 0.0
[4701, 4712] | 0.5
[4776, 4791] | 0.6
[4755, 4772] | 0.4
